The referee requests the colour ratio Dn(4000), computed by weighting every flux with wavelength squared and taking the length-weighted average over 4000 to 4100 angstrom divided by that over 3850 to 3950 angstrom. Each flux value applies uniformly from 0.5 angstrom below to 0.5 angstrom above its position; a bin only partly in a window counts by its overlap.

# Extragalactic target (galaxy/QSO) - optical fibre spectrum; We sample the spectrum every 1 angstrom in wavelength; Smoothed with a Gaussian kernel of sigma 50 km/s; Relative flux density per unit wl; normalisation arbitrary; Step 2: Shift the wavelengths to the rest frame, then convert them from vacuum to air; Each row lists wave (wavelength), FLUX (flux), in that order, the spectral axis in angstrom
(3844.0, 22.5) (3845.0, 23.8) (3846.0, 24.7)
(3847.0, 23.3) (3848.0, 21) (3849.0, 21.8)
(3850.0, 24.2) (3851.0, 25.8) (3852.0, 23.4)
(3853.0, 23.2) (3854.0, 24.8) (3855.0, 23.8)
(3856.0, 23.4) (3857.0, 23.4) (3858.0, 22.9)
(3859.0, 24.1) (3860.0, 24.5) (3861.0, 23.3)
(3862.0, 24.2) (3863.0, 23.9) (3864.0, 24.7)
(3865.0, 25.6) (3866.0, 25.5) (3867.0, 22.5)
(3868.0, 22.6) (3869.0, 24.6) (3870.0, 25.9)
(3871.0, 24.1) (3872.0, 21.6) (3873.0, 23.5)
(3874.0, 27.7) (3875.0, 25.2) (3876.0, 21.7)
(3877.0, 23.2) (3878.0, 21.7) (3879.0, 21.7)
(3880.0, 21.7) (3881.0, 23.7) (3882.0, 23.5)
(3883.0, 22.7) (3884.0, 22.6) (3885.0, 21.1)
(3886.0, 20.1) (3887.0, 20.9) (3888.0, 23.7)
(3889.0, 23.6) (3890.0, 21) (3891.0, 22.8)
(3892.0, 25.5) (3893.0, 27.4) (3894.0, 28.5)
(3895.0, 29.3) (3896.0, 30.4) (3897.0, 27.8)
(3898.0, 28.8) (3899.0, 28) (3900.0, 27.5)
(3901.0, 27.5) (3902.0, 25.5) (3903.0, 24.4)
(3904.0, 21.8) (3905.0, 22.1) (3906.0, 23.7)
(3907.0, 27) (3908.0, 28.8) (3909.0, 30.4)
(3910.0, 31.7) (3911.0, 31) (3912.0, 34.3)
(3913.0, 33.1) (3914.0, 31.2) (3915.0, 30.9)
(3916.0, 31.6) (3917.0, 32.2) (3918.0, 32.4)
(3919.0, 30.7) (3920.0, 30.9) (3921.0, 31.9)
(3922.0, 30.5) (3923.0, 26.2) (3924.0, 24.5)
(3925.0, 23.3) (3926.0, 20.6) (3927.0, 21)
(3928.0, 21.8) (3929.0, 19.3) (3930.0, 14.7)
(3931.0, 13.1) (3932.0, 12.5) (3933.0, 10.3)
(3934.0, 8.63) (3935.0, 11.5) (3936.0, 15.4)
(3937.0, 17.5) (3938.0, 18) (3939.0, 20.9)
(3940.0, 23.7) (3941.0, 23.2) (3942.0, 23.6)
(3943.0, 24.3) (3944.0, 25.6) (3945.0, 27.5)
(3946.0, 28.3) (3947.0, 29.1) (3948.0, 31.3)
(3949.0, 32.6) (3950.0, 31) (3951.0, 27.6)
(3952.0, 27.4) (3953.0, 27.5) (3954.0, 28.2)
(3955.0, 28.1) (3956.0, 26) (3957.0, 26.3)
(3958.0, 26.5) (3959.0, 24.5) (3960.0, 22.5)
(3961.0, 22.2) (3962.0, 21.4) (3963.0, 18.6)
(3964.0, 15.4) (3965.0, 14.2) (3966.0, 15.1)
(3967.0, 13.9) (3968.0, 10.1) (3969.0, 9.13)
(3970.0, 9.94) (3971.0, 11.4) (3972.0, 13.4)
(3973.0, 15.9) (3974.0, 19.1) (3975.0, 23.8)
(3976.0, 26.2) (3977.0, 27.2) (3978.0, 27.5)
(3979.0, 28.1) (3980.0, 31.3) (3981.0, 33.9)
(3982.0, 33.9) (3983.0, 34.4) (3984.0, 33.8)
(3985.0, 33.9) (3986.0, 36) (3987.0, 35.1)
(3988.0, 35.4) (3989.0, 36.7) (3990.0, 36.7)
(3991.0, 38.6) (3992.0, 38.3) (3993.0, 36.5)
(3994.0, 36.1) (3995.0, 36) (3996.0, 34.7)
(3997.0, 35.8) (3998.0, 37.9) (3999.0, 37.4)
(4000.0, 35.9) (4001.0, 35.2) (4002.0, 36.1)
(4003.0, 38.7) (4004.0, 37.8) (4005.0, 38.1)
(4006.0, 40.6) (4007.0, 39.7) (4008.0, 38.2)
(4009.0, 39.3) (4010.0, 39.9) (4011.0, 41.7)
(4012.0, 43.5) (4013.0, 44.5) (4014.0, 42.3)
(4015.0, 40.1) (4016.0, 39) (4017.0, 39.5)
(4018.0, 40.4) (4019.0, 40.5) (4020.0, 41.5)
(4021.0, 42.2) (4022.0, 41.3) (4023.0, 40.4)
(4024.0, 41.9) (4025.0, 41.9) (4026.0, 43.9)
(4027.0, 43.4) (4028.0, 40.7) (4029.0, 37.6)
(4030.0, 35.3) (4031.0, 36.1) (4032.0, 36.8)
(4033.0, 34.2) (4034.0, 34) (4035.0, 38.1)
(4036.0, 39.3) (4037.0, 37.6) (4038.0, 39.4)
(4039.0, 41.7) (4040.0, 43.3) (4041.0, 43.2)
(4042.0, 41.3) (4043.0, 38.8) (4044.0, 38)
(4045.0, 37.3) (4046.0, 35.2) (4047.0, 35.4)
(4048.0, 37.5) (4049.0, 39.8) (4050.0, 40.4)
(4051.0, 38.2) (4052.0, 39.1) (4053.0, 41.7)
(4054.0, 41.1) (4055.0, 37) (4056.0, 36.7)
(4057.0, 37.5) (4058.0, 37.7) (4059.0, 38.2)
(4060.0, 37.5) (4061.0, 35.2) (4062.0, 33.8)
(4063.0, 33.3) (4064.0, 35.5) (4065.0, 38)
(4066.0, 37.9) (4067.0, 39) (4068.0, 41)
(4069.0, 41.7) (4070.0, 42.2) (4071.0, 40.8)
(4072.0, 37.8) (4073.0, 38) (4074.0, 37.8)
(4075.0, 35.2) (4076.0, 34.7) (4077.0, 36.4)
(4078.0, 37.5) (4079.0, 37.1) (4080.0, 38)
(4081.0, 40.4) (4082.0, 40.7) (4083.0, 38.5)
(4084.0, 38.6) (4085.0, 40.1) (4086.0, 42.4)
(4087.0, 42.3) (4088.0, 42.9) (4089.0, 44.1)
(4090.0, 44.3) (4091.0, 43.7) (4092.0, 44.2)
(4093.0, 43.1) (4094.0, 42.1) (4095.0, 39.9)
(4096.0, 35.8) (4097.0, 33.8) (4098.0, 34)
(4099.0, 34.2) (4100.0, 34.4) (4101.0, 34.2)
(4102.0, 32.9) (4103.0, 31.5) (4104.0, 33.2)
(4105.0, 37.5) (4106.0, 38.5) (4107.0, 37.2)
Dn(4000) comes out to 1.72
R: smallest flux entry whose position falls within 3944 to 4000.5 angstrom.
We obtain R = 9.13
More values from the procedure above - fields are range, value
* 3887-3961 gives 8.63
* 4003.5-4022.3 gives 37.8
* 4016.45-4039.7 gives 34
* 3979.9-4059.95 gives 31.3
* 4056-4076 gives 33.3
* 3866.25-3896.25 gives 20.1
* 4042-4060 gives 35.2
